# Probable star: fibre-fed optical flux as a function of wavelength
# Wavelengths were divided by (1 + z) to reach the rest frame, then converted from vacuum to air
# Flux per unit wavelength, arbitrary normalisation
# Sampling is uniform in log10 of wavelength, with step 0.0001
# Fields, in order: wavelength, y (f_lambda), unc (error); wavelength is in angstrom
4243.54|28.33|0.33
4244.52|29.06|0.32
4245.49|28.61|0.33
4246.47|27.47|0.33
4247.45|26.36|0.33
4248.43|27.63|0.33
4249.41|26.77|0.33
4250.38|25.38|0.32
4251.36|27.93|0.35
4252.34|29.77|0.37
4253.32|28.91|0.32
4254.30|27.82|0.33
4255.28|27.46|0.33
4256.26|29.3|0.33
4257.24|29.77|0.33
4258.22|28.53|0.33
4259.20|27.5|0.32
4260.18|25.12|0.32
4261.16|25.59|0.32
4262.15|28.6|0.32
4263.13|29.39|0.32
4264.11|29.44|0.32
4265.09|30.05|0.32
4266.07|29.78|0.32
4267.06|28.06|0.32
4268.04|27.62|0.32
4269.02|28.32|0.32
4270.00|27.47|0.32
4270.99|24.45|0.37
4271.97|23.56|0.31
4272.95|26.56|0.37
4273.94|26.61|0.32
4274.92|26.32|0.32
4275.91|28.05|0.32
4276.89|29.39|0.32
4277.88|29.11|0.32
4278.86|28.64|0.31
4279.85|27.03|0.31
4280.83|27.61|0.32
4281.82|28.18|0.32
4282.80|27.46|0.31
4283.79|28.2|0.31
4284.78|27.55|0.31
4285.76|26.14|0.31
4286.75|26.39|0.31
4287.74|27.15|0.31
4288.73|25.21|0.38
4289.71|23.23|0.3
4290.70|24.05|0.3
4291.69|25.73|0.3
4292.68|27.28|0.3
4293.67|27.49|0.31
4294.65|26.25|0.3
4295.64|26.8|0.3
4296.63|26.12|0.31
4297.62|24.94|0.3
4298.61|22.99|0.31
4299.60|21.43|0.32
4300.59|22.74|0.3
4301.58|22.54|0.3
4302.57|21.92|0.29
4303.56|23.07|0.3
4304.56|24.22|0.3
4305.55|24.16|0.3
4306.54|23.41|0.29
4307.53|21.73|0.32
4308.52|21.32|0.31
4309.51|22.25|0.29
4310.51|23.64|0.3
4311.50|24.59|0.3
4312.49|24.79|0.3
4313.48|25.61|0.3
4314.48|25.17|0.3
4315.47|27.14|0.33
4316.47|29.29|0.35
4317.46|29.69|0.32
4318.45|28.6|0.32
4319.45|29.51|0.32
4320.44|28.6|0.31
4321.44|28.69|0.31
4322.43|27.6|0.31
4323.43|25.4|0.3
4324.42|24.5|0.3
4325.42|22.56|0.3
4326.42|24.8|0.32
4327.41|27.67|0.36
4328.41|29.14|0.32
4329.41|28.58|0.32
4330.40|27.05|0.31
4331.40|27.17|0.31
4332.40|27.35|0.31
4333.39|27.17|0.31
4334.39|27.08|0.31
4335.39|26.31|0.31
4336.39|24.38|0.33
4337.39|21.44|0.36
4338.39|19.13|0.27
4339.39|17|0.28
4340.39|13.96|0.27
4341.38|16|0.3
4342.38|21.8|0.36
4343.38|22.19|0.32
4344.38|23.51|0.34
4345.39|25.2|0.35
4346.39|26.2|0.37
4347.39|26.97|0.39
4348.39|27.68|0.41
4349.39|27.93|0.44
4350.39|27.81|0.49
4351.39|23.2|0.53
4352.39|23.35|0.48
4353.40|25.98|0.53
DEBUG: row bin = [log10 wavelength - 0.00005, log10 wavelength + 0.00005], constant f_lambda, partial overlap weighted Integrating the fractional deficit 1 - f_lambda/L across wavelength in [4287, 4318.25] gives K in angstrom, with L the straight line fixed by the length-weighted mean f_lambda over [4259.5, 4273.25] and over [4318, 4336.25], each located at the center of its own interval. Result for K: 2.81 angstrom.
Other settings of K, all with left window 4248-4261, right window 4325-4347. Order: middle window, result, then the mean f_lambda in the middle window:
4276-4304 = 0.2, 25.9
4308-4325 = -1.0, 26.2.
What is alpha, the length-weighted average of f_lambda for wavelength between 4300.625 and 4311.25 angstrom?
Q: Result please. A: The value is 22.9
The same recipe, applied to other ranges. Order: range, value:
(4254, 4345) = 25.8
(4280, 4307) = 25.3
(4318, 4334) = 27.1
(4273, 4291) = 27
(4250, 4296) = 27.4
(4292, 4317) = 24.5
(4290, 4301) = 25.1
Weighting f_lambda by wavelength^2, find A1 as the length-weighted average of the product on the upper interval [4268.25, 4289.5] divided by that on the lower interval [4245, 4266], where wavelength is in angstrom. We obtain 1.0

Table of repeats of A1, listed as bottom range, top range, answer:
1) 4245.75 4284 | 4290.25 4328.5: 0.93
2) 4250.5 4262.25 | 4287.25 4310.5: 0.88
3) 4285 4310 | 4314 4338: 1.12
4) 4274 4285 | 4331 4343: 0.82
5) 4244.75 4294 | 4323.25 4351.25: 0.92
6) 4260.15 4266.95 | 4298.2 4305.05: 0.81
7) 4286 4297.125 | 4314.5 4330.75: 1.07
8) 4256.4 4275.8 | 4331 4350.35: 0.89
